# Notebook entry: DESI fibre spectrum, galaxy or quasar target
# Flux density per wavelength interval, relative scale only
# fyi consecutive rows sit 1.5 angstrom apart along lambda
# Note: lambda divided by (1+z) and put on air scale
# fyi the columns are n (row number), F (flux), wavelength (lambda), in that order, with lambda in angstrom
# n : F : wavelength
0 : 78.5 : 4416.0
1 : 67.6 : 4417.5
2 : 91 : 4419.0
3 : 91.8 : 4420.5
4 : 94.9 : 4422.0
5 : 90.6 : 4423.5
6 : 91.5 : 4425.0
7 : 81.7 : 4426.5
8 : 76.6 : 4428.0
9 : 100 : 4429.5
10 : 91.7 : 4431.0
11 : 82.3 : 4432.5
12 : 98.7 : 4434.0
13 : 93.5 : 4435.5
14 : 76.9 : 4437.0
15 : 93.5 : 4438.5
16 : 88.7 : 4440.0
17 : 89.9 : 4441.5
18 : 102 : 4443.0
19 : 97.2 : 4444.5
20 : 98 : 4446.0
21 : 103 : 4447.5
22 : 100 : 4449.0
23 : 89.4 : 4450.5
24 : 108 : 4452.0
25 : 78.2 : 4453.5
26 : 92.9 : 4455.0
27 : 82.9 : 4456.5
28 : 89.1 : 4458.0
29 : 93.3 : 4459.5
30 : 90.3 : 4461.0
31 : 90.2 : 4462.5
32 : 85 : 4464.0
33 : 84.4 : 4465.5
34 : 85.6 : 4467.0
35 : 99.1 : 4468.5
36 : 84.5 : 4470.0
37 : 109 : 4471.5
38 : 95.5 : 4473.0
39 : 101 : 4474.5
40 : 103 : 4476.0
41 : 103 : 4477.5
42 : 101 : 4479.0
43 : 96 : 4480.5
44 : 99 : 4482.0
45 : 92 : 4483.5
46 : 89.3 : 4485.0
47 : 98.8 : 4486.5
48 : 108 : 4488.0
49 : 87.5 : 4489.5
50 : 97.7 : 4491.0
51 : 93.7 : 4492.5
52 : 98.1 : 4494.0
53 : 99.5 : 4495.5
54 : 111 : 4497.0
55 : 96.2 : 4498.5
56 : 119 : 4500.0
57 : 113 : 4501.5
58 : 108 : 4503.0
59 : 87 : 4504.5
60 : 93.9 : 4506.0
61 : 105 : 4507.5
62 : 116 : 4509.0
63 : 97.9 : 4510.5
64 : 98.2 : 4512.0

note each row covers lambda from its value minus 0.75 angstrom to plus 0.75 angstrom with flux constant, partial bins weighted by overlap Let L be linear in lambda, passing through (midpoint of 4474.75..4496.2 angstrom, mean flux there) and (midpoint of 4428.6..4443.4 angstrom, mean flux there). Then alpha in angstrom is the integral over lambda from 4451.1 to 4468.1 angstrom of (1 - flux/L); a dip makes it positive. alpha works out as 0.9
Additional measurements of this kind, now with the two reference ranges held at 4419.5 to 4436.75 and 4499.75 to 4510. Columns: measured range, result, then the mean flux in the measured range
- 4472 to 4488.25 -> 0.3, 98.7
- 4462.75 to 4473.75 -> 0.7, 91.8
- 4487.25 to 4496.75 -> 0.4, 98.1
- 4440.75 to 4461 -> 0.1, 94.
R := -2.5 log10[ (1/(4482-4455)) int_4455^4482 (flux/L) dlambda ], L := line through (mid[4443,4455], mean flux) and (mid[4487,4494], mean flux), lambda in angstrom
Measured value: 0.032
